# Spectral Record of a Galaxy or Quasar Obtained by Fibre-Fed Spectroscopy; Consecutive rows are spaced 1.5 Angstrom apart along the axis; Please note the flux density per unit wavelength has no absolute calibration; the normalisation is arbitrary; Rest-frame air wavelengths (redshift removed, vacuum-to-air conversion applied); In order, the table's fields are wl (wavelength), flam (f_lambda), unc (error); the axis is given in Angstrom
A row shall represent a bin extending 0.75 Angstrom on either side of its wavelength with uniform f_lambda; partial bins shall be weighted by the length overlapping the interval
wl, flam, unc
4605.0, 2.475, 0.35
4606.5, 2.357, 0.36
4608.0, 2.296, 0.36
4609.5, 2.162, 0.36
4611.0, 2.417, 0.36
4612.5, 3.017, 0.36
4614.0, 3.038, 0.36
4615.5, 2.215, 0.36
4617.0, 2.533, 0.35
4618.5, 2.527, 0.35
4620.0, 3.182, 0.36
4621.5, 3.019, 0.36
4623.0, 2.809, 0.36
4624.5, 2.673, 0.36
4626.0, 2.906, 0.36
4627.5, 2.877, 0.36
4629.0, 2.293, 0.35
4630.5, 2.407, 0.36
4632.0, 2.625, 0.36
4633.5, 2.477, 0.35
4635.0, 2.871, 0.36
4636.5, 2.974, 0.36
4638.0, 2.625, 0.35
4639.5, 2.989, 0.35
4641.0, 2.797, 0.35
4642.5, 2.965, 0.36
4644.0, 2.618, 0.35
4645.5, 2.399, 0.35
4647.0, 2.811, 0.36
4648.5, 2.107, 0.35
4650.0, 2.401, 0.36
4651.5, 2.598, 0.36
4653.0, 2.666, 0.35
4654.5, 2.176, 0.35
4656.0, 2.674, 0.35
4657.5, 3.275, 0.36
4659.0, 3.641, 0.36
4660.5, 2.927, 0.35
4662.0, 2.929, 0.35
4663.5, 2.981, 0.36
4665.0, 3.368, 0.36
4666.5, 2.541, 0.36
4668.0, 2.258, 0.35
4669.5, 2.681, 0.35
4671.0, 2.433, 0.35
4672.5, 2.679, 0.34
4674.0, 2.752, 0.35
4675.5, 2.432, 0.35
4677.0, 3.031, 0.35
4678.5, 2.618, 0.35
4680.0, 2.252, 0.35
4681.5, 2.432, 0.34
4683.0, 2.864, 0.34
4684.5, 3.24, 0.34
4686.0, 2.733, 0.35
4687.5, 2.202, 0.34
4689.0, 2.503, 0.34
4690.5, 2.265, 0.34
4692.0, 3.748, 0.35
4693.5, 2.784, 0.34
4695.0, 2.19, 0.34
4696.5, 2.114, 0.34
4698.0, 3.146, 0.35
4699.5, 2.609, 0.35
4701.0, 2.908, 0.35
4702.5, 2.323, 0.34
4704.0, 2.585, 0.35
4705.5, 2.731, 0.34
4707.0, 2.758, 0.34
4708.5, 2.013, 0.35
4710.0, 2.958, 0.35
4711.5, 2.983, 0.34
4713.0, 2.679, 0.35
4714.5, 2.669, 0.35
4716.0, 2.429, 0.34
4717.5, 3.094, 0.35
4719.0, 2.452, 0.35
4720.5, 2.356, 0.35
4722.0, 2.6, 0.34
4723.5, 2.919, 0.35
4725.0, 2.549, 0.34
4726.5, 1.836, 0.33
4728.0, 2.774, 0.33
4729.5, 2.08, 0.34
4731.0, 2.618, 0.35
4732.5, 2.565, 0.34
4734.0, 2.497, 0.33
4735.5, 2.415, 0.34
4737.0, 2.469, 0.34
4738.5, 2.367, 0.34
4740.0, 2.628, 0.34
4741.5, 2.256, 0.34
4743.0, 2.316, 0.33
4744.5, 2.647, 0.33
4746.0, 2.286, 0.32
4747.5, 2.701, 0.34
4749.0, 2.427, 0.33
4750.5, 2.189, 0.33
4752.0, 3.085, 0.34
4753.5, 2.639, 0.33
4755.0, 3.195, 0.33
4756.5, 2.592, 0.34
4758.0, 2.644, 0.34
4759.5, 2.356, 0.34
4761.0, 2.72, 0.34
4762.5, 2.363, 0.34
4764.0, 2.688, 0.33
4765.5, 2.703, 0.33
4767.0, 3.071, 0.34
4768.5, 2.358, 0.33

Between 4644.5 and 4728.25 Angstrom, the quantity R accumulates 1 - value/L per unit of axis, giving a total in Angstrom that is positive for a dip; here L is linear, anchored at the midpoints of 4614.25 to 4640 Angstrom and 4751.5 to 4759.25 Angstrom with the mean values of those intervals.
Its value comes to 2.6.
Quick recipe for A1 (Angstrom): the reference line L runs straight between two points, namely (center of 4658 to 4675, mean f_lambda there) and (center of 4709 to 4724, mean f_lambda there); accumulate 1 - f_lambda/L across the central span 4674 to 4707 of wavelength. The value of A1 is 1.3 Angstrom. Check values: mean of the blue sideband 2.84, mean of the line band 2.66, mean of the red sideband 2.7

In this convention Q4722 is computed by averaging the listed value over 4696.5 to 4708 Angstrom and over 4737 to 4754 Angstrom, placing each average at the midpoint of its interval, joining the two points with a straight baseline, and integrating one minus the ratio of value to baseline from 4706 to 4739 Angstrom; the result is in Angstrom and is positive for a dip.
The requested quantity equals 0.5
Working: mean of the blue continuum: 2.67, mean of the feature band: 2.55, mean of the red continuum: 2.5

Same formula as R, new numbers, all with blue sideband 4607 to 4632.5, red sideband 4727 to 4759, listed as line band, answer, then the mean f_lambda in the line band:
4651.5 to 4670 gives -1.6 Angstrom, 2.84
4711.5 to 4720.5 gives -0.4 Angstrom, 2.67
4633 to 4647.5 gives -0.7 Angstrom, 2.76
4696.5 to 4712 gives -0.6 Angstrom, 2.67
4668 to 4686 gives -0.5 Angstrom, 2.66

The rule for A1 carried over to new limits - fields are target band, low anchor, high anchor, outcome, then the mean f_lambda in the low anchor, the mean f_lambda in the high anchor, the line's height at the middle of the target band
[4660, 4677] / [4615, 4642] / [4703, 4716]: -0.32 Angstrom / 2.72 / 2.65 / 2.69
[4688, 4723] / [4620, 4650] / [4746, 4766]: 0.14 Angstrom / 2.7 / 2.62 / 2.66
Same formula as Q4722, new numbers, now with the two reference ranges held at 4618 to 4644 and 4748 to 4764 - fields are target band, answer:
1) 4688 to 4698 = 0.24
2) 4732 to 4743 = 0.84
